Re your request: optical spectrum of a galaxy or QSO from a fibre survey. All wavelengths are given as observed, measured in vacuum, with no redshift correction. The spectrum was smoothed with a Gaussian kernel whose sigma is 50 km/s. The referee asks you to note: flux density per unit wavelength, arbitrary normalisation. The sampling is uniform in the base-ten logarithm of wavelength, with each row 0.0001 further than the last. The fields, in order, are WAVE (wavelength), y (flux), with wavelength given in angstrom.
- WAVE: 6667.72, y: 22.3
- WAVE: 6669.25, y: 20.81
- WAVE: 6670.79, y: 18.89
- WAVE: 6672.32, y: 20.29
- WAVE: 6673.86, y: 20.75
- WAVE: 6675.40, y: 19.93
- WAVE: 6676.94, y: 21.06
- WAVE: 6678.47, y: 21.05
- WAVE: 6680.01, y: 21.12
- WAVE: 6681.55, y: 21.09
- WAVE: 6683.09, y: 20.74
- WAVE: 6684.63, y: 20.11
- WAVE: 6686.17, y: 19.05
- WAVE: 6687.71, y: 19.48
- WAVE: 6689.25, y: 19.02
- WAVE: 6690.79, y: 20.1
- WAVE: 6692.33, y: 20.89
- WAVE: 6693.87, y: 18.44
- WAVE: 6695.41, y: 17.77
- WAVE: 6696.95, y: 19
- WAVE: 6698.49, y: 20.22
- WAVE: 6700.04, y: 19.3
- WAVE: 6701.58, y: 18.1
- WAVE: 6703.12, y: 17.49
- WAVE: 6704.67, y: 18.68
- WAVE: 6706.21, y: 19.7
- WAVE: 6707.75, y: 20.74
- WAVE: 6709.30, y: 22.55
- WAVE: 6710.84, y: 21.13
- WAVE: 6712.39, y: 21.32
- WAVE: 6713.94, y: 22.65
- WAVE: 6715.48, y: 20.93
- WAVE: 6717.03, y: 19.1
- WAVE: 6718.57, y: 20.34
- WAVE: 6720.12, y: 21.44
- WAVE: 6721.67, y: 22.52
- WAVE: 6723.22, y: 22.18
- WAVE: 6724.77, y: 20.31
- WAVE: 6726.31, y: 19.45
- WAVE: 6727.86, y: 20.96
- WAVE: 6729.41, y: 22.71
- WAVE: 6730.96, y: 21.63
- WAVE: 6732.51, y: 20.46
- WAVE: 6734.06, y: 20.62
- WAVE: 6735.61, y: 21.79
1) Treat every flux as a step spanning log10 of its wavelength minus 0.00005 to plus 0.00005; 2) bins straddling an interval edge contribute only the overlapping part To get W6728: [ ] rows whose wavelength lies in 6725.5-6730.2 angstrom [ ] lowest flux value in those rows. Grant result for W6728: 19.45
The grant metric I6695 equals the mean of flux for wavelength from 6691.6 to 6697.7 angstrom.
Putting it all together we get 19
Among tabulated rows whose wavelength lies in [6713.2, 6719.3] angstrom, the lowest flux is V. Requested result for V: 19.1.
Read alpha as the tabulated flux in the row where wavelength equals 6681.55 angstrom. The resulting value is 21.09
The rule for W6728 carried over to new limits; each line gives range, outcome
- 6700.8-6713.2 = 17.49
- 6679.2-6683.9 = 20.74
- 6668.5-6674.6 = 18.89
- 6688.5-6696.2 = 17.77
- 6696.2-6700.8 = 19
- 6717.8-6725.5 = 20.31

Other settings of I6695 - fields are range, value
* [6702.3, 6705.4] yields 18.1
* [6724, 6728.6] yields 20.3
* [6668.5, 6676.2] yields 20.1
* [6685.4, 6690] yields 19.2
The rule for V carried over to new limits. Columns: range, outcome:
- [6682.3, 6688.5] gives 19.05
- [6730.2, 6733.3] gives 20.46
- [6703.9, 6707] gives 18.68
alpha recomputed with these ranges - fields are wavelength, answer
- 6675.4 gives 19.93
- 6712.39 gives 21.32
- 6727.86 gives 20.96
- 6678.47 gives 21.05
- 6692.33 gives 20.89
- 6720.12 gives 21.44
